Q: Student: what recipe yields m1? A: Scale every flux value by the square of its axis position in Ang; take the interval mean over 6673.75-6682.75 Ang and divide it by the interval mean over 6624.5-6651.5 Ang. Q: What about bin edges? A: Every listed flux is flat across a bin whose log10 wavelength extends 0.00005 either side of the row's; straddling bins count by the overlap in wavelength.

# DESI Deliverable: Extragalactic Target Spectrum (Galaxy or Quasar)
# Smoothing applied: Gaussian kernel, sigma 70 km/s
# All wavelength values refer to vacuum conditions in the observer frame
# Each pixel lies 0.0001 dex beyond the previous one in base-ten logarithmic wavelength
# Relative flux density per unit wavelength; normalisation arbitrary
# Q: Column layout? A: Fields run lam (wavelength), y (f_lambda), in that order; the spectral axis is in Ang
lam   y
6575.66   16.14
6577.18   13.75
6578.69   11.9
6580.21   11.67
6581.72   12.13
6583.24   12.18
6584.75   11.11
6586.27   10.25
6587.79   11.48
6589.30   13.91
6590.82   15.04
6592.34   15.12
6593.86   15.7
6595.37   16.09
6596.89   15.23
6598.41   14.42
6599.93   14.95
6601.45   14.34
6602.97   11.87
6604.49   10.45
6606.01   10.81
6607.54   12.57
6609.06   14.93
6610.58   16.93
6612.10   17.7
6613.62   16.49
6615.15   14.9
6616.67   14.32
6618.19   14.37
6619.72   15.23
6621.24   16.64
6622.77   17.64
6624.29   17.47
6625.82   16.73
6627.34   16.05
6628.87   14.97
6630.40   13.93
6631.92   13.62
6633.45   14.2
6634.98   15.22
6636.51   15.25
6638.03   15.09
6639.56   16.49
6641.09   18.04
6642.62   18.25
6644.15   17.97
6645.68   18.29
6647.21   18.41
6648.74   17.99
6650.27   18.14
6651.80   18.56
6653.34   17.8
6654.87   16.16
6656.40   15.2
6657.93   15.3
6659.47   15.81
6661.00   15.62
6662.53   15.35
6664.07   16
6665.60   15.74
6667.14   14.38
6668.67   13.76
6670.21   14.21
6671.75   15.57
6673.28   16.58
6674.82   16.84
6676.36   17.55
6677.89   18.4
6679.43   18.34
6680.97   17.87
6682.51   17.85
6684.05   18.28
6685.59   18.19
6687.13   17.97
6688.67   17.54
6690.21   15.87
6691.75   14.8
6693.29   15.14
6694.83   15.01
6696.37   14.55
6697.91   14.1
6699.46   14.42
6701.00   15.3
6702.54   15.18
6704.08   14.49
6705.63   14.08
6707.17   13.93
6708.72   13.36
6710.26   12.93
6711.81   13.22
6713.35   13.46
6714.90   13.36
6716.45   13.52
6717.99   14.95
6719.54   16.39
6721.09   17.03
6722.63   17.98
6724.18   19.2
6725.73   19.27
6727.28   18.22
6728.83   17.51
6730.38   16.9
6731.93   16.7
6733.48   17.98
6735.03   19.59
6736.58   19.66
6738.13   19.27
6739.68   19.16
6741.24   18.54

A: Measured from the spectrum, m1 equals 1.09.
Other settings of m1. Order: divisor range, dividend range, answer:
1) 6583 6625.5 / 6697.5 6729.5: 1.10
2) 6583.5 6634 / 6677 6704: 1.16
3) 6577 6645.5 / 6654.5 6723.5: 1.09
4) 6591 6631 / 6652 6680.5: 1.09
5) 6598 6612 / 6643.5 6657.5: 1.30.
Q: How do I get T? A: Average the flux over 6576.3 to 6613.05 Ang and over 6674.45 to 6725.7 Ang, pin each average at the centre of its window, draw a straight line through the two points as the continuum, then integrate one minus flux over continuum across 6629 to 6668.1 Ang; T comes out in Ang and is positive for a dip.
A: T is -4.1 Ang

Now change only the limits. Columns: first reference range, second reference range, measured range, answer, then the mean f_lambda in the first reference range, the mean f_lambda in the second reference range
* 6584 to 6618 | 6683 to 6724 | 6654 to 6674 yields -0.8 Ang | 14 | 15.3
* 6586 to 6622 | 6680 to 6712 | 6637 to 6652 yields -2.8 Ang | 14.4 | 15.5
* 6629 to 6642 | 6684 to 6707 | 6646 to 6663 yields -1.6 Ang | 15.3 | 15.5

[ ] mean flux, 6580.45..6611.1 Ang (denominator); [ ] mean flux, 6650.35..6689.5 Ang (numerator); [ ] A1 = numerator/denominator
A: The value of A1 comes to 1.24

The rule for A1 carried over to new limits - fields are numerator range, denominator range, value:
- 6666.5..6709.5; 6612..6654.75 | 0.97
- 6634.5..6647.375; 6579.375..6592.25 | 1.37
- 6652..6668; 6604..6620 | 1.09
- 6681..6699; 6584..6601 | 1.17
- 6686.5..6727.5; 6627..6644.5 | 0.98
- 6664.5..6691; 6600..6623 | 1.15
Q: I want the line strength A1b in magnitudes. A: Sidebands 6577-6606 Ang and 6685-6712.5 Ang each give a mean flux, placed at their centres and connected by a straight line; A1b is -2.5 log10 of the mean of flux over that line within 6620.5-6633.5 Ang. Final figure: -0.15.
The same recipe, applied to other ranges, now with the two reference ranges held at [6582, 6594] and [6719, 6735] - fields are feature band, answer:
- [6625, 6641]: -0.06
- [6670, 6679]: -0.05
